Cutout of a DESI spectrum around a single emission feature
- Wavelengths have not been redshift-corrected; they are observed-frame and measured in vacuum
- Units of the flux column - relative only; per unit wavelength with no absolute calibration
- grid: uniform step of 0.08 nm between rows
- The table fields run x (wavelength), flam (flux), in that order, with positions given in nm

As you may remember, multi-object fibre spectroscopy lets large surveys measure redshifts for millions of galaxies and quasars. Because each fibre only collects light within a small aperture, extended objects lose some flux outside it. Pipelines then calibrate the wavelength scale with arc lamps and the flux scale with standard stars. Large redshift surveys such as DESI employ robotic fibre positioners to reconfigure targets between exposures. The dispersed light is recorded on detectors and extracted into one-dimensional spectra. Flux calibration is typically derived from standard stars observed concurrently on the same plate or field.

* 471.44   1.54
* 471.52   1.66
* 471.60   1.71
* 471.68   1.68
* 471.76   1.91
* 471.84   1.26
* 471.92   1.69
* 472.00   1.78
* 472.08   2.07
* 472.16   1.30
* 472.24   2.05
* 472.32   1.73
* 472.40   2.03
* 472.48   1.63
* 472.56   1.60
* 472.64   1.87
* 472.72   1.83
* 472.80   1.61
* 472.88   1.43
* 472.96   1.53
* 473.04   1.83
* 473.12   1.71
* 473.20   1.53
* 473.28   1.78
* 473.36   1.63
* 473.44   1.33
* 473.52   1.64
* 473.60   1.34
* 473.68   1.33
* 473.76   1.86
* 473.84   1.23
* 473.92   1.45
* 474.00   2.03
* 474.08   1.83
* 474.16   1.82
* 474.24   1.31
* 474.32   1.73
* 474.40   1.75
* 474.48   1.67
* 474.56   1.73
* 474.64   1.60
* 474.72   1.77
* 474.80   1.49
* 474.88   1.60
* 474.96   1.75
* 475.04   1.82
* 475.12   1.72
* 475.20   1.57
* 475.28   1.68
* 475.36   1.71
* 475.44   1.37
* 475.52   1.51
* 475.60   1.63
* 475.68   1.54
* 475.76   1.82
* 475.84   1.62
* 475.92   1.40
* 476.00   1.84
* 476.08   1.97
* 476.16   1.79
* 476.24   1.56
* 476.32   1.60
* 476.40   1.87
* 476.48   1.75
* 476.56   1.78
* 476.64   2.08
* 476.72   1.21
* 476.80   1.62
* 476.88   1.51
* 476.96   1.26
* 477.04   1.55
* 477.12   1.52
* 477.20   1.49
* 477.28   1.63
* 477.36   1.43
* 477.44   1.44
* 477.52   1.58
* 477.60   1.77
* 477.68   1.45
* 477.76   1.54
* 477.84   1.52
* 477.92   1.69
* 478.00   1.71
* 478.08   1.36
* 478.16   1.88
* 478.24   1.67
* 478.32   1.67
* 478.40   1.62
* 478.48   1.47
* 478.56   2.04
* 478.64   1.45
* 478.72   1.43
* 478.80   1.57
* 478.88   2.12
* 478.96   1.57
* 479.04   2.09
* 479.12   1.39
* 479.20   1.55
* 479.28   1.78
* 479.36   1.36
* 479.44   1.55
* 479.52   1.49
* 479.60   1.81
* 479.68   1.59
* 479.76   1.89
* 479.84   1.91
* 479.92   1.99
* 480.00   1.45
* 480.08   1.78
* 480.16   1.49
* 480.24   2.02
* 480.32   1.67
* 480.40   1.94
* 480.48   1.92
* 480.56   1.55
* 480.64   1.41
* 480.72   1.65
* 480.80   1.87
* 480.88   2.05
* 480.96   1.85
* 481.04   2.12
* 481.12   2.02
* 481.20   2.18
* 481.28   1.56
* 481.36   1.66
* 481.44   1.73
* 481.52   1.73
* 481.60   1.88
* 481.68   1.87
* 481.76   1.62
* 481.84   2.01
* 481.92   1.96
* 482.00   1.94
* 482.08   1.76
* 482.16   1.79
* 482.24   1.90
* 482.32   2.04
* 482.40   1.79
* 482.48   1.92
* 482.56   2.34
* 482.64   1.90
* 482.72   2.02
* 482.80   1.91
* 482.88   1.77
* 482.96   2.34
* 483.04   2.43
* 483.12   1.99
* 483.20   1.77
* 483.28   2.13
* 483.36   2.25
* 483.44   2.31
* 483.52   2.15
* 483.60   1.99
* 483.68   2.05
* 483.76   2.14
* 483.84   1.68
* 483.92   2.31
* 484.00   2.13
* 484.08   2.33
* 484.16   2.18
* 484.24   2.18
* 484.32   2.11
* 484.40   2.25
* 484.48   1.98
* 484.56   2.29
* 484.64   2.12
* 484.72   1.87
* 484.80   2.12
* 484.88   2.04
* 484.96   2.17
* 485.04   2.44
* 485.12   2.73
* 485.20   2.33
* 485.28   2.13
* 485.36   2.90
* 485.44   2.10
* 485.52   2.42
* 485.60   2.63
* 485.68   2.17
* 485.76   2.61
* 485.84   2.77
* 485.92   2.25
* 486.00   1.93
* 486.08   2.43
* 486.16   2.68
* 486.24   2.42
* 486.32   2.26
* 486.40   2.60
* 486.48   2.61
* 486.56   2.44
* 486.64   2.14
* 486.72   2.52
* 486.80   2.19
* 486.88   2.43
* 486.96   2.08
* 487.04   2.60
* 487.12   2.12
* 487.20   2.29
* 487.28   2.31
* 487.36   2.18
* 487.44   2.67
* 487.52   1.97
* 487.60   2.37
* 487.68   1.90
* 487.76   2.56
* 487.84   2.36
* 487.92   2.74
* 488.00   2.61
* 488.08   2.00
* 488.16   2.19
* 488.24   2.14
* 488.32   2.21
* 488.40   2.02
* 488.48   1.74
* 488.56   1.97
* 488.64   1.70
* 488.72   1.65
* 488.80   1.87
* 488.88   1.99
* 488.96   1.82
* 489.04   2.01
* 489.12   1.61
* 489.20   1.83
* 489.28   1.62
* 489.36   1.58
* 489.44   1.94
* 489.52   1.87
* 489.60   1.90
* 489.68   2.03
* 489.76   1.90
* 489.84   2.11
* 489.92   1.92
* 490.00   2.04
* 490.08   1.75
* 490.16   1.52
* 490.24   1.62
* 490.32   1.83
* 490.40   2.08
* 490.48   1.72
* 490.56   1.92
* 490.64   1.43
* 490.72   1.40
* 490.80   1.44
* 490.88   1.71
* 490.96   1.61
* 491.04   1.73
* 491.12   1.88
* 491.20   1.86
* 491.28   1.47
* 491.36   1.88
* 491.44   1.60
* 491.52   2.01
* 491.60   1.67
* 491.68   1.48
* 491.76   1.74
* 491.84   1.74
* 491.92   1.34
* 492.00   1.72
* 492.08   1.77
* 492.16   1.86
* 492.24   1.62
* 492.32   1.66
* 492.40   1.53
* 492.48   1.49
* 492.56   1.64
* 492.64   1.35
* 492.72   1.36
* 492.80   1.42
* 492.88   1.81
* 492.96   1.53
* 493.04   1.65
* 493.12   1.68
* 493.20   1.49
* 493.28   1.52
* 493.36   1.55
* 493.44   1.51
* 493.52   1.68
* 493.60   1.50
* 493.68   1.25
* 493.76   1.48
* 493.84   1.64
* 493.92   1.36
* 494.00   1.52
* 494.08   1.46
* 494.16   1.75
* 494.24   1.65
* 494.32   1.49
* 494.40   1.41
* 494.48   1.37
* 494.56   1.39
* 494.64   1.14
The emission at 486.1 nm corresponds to C III] 1909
